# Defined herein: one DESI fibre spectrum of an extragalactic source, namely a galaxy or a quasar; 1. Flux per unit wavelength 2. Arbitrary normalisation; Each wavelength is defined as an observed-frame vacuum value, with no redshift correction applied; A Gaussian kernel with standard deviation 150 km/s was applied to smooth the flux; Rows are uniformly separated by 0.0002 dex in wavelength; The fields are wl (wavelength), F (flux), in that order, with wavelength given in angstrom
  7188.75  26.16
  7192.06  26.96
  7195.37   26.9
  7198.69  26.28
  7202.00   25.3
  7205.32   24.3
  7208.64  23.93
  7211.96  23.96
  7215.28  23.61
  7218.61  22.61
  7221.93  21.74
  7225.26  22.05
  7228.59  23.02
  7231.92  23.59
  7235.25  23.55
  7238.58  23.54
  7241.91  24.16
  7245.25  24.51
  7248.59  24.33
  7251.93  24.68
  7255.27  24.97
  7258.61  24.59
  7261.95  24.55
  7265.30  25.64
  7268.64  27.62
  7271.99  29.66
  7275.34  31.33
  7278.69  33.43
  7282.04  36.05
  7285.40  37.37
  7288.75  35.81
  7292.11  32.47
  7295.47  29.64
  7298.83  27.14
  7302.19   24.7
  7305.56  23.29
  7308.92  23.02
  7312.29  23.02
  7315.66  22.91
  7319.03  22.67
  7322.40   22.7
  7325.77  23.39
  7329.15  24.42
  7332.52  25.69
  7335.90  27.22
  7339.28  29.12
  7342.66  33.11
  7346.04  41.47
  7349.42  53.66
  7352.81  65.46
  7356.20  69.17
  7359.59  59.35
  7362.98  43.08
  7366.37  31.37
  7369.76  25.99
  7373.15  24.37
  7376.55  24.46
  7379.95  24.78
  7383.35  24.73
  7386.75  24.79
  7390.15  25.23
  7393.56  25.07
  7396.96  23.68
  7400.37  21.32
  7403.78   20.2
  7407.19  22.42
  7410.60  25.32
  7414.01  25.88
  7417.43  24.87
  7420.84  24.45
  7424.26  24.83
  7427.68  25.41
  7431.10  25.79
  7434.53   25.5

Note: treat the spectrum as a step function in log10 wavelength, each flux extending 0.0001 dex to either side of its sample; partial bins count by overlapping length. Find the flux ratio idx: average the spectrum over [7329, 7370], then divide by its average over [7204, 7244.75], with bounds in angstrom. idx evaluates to 1.8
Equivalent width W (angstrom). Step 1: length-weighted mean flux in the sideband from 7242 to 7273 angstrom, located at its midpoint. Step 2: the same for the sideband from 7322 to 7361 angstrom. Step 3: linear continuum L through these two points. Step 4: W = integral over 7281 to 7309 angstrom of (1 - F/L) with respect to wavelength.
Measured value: 1.3 angstrom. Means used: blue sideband 25.5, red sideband 40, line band 30.2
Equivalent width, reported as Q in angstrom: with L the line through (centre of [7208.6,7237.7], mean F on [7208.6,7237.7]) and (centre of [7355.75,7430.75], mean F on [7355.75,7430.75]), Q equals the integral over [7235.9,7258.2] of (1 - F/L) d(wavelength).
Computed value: -0.48 angstrom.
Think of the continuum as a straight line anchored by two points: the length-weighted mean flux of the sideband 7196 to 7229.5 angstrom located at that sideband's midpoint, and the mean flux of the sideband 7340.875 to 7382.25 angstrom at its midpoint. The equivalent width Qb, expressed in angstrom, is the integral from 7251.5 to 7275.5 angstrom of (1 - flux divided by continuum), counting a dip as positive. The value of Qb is 2.7 angstrom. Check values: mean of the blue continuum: 23.8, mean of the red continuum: 41.1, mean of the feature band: 26.4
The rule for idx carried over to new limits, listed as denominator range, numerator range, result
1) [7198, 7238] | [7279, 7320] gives 1.21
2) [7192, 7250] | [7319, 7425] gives 1.29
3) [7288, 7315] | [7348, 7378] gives 1.64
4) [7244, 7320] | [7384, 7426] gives 0.87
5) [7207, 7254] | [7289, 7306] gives 1.21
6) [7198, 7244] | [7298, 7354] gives 1.27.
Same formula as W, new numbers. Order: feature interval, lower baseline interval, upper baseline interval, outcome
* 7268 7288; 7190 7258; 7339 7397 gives -2.8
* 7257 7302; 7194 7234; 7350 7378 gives 3.1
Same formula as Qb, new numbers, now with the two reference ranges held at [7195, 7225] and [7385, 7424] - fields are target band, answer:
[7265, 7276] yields -2.1 angstrom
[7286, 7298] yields -4.3 angstrom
